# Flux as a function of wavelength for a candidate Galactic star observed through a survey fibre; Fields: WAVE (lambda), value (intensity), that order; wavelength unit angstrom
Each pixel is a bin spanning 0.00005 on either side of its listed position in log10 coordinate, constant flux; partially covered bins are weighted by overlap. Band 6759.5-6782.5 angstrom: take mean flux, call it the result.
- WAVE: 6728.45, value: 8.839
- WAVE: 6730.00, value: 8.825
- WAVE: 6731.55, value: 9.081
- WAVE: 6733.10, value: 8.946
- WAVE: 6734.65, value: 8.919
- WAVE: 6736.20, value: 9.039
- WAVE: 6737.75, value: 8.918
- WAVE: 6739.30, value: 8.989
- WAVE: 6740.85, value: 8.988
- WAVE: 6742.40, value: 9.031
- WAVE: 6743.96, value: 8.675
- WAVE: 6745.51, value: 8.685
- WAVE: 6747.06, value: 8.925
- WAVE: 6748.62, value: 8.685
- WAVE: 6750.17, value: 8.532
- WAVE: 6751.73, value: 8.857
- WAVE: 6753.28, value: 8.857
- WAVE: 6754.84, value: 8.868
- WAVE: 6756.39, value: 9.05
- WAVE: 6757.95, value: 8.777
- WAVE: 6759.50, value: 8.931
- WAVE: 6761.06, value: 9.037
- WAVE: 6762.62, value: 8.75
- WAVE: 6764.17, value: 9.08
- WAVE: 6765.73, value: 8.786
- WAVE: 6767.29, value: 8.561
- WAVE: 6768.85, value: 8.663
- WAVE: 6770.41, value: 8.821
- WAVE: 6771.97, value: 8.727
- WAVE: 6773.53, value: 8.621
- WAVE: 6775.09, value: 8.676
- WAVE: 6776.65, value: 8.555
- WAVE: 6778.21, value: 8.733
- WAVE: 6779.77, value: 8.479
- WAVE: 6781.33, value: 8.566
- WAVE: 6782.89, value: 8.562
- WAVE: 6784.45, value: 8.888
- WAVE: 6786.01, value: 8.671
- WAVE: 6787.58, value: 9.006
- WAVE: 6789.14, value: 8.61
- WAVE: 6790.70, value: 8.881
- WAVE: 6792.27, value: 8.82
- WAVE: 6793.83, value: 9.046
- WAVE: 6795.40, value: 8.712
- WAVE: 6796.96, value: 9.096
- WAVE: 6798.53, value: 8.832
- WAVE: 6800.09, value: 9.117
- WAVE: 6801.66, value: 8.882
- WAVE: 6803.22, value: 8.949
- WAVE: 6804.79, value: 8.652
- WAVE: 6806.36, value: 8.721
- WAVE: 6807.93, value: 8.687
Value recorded 8.72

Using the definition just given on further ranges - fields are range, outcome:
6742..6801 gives 8.79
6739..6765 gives 8.86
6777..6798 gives 8.77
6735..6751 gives 8.85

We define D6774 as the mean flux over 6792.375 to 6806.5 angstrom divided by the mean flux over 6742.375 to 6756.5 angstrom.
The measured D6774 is 1.01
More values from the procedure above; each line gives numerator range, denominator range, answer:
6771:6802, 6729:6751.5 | 0.99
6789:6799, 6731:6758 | 1.00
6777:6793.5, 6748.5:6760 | 0.99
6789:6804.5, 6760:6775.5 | 1.01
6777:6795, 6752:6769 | 0.99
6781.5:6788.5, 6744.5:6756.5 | 1.00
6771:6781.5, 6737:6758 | 0.98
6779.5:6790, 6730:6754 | 0.98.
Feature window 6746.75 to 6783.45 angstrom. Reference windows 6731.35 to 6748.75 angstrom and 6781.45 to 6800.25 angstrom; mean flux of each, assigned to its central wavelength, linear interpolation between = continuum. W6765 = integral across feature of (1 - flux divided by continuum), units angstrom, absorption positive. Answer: 0.5 angstrom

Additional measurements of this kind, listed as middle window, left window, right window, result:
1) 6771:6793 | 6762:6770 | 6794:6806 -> 0.3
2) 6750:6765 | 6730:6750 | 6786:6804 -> 0.0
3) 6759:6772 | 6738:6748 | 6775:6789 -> -0.1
